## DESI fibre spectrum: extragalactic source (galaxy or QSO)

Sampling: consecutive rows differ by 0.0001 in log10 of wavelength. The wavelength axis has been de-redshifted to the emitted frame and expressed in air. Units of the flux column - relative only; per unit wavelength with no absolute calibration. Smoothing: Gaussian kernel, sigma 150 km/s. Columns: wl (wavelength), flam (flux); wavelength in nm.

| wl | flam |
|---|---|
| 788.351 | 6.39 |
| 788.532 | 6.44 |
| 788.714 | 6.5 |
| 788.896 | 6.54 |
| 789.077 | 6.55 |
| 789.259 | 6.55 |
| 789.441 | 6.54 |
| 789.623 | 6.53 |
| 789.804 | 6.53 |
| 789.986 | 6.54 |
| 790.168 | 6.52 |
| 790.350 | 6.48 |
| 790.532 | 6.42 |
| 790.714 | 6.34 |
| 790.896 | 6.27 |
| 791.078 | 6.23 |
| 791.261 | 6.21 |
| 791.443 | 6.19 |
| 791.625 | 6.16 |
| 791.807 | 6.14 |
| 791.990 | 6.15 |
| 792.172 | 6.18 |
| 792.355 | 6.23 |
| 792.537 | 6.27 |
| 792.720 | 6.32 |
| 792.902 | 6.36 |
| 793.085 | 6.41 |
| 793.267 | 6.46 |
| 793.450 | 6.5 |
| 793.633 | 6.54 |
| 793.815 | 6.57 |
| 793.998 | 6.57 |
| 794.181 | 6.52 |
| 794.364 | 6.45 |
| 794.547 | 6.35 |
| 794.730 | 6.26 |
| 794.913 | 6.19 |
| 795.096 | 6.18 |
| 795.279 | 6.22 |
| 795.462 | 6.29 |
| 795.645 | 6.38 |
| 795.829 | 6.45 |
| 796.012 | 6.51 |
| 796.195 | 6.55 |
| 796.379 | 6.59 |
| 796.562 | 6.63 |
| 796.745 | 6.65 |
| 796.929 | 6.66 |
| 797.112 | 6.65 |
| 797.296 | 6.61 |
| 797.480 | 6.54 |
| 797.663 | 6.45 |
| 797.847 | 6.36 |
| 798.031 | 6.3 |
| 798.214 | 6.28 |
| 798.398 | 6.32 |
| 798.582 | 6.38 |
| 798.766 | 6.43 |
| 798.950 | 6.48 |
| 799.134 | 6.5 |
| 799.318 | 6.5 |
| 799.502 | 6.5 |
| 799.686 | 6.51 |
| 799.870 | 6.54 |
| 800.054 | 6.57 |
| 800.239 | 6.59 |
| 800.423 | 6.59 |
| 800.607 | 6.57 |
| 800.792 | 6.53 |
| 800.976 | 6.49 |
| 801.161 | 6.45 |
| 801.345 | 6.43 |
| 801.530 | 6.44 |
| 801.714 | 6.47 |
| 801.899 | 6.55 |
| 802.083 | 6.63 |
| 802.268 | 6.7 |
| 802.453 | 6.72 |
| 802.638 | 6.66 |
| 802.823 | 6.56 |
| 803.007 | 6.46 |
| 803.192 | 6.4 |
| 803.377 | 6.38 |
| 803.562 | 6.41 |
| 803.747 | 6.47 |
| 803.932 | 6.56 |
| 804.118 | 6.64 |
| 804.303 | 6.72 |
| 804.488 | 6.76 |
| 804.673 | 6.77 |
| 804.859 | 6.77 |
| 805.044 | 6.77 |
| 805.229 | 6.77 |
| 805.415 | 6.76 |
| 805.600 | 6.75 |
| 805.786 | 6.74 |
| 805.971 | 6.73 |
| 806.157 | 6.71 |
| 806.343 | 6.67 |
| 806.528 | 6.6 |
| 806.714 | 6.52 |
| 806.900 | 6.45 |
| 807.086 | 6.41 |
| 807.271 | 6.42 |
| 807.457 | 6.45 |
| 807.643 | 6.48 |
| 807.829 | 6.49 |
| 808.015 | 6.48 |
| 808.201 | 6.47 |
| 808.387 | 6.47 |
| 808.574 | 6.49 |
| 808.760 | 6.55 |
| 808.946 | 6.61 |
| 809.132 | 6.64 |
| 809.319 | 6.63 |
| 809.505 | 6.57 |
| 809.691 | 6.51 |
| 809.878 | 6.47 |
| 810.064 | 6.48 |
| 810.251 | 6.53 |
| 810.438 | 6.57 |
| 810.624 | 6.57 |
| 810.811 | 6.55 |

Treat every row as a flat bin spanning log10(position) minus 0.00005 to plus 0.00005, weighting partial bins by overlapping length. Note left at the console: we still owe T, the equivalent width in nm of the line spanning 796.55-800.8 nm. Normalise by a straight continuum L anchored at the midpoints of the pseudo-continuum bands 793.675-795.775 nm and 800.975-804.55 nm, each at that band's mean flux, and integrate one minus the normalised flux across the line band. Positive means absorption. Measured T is -0.03 nm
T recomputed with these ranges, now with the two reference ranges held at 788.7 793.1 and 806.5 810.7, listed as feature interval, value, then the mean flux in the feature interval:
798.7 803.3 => -0.058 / 6.53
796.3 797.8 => -0.041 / 6.59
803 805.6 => -0.060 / 6.63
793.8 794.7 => -0.011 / 6.47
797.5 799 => 0.011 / 6.38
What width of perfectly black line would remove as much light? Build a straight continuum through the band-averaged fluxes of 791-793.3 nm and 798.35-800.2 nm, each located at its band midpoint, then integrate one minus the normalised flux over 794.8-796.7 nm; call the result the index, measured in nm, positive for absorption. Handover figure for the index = -0.01 nm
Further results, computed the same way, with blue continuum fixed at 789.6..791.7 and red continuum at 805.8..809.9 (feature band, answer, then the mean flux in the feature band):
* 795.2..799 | -0.019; 6.46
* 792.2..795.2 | 0.008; 6.38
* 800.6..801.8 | 0.000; 6.48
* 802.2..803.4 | -0.013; 6.56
